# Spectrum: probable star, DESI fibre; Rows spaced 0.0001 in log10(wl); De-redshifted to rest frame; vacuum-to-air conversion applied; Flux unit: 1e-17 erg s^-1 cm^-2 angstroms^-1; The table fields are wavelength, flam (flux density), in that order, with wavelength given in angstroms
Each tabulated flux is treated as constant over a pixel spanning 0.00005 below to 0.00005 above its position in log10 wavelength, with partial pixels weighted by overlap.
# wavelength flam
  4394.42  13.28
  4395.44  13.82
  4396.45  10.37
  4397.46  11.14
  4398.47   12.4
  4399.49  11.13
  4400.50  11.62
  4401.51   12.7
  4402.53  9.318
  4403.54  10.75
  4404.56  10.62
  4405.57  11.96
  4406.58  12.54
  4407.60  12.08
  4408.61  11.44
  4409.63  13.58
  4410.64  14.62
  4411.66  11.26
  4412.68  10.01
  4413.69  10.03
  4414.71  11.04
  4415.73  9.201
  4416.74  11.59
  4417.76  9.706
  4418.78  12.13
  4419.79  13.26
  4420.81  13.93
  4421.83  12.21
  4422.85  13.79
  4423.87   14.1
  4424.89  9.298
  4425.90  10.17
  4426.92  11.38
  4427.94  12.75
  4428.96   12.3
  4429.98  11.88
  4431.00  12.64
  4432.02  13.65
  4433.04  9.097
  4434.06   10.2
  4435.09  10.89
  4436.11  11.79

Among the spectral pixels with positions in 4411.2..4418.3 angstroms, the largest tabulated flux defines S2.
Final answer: 11.59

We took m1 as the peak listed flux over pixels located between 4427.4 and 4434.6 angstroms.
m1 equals 13.65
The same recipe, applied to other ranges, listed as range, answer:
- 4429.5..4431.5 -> 12.64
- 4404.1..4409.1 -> 12.54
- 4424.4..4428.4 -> 12.75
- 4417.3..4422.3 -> 13.93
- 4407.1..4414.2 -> 14.62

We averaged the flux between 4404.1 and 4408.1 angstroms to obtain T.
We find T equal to 11.8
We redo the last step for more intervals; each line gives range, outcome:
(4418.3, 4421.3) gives 13.1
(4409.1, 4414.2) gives 11.9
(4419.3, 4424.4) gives 13.4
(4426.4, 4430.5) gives 12.1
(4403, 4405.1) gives 10.7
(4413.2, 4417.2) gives 10.5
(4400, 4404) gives 11.1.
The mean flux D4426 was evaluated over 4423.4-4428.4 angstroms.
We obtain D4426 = 11.5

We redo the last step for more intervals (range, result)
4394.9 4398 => 11.8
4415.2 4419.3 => 10.7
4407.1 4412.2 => 12.6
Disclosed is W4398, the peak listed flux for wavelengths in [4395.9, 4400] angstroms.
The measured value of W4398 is 12.4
